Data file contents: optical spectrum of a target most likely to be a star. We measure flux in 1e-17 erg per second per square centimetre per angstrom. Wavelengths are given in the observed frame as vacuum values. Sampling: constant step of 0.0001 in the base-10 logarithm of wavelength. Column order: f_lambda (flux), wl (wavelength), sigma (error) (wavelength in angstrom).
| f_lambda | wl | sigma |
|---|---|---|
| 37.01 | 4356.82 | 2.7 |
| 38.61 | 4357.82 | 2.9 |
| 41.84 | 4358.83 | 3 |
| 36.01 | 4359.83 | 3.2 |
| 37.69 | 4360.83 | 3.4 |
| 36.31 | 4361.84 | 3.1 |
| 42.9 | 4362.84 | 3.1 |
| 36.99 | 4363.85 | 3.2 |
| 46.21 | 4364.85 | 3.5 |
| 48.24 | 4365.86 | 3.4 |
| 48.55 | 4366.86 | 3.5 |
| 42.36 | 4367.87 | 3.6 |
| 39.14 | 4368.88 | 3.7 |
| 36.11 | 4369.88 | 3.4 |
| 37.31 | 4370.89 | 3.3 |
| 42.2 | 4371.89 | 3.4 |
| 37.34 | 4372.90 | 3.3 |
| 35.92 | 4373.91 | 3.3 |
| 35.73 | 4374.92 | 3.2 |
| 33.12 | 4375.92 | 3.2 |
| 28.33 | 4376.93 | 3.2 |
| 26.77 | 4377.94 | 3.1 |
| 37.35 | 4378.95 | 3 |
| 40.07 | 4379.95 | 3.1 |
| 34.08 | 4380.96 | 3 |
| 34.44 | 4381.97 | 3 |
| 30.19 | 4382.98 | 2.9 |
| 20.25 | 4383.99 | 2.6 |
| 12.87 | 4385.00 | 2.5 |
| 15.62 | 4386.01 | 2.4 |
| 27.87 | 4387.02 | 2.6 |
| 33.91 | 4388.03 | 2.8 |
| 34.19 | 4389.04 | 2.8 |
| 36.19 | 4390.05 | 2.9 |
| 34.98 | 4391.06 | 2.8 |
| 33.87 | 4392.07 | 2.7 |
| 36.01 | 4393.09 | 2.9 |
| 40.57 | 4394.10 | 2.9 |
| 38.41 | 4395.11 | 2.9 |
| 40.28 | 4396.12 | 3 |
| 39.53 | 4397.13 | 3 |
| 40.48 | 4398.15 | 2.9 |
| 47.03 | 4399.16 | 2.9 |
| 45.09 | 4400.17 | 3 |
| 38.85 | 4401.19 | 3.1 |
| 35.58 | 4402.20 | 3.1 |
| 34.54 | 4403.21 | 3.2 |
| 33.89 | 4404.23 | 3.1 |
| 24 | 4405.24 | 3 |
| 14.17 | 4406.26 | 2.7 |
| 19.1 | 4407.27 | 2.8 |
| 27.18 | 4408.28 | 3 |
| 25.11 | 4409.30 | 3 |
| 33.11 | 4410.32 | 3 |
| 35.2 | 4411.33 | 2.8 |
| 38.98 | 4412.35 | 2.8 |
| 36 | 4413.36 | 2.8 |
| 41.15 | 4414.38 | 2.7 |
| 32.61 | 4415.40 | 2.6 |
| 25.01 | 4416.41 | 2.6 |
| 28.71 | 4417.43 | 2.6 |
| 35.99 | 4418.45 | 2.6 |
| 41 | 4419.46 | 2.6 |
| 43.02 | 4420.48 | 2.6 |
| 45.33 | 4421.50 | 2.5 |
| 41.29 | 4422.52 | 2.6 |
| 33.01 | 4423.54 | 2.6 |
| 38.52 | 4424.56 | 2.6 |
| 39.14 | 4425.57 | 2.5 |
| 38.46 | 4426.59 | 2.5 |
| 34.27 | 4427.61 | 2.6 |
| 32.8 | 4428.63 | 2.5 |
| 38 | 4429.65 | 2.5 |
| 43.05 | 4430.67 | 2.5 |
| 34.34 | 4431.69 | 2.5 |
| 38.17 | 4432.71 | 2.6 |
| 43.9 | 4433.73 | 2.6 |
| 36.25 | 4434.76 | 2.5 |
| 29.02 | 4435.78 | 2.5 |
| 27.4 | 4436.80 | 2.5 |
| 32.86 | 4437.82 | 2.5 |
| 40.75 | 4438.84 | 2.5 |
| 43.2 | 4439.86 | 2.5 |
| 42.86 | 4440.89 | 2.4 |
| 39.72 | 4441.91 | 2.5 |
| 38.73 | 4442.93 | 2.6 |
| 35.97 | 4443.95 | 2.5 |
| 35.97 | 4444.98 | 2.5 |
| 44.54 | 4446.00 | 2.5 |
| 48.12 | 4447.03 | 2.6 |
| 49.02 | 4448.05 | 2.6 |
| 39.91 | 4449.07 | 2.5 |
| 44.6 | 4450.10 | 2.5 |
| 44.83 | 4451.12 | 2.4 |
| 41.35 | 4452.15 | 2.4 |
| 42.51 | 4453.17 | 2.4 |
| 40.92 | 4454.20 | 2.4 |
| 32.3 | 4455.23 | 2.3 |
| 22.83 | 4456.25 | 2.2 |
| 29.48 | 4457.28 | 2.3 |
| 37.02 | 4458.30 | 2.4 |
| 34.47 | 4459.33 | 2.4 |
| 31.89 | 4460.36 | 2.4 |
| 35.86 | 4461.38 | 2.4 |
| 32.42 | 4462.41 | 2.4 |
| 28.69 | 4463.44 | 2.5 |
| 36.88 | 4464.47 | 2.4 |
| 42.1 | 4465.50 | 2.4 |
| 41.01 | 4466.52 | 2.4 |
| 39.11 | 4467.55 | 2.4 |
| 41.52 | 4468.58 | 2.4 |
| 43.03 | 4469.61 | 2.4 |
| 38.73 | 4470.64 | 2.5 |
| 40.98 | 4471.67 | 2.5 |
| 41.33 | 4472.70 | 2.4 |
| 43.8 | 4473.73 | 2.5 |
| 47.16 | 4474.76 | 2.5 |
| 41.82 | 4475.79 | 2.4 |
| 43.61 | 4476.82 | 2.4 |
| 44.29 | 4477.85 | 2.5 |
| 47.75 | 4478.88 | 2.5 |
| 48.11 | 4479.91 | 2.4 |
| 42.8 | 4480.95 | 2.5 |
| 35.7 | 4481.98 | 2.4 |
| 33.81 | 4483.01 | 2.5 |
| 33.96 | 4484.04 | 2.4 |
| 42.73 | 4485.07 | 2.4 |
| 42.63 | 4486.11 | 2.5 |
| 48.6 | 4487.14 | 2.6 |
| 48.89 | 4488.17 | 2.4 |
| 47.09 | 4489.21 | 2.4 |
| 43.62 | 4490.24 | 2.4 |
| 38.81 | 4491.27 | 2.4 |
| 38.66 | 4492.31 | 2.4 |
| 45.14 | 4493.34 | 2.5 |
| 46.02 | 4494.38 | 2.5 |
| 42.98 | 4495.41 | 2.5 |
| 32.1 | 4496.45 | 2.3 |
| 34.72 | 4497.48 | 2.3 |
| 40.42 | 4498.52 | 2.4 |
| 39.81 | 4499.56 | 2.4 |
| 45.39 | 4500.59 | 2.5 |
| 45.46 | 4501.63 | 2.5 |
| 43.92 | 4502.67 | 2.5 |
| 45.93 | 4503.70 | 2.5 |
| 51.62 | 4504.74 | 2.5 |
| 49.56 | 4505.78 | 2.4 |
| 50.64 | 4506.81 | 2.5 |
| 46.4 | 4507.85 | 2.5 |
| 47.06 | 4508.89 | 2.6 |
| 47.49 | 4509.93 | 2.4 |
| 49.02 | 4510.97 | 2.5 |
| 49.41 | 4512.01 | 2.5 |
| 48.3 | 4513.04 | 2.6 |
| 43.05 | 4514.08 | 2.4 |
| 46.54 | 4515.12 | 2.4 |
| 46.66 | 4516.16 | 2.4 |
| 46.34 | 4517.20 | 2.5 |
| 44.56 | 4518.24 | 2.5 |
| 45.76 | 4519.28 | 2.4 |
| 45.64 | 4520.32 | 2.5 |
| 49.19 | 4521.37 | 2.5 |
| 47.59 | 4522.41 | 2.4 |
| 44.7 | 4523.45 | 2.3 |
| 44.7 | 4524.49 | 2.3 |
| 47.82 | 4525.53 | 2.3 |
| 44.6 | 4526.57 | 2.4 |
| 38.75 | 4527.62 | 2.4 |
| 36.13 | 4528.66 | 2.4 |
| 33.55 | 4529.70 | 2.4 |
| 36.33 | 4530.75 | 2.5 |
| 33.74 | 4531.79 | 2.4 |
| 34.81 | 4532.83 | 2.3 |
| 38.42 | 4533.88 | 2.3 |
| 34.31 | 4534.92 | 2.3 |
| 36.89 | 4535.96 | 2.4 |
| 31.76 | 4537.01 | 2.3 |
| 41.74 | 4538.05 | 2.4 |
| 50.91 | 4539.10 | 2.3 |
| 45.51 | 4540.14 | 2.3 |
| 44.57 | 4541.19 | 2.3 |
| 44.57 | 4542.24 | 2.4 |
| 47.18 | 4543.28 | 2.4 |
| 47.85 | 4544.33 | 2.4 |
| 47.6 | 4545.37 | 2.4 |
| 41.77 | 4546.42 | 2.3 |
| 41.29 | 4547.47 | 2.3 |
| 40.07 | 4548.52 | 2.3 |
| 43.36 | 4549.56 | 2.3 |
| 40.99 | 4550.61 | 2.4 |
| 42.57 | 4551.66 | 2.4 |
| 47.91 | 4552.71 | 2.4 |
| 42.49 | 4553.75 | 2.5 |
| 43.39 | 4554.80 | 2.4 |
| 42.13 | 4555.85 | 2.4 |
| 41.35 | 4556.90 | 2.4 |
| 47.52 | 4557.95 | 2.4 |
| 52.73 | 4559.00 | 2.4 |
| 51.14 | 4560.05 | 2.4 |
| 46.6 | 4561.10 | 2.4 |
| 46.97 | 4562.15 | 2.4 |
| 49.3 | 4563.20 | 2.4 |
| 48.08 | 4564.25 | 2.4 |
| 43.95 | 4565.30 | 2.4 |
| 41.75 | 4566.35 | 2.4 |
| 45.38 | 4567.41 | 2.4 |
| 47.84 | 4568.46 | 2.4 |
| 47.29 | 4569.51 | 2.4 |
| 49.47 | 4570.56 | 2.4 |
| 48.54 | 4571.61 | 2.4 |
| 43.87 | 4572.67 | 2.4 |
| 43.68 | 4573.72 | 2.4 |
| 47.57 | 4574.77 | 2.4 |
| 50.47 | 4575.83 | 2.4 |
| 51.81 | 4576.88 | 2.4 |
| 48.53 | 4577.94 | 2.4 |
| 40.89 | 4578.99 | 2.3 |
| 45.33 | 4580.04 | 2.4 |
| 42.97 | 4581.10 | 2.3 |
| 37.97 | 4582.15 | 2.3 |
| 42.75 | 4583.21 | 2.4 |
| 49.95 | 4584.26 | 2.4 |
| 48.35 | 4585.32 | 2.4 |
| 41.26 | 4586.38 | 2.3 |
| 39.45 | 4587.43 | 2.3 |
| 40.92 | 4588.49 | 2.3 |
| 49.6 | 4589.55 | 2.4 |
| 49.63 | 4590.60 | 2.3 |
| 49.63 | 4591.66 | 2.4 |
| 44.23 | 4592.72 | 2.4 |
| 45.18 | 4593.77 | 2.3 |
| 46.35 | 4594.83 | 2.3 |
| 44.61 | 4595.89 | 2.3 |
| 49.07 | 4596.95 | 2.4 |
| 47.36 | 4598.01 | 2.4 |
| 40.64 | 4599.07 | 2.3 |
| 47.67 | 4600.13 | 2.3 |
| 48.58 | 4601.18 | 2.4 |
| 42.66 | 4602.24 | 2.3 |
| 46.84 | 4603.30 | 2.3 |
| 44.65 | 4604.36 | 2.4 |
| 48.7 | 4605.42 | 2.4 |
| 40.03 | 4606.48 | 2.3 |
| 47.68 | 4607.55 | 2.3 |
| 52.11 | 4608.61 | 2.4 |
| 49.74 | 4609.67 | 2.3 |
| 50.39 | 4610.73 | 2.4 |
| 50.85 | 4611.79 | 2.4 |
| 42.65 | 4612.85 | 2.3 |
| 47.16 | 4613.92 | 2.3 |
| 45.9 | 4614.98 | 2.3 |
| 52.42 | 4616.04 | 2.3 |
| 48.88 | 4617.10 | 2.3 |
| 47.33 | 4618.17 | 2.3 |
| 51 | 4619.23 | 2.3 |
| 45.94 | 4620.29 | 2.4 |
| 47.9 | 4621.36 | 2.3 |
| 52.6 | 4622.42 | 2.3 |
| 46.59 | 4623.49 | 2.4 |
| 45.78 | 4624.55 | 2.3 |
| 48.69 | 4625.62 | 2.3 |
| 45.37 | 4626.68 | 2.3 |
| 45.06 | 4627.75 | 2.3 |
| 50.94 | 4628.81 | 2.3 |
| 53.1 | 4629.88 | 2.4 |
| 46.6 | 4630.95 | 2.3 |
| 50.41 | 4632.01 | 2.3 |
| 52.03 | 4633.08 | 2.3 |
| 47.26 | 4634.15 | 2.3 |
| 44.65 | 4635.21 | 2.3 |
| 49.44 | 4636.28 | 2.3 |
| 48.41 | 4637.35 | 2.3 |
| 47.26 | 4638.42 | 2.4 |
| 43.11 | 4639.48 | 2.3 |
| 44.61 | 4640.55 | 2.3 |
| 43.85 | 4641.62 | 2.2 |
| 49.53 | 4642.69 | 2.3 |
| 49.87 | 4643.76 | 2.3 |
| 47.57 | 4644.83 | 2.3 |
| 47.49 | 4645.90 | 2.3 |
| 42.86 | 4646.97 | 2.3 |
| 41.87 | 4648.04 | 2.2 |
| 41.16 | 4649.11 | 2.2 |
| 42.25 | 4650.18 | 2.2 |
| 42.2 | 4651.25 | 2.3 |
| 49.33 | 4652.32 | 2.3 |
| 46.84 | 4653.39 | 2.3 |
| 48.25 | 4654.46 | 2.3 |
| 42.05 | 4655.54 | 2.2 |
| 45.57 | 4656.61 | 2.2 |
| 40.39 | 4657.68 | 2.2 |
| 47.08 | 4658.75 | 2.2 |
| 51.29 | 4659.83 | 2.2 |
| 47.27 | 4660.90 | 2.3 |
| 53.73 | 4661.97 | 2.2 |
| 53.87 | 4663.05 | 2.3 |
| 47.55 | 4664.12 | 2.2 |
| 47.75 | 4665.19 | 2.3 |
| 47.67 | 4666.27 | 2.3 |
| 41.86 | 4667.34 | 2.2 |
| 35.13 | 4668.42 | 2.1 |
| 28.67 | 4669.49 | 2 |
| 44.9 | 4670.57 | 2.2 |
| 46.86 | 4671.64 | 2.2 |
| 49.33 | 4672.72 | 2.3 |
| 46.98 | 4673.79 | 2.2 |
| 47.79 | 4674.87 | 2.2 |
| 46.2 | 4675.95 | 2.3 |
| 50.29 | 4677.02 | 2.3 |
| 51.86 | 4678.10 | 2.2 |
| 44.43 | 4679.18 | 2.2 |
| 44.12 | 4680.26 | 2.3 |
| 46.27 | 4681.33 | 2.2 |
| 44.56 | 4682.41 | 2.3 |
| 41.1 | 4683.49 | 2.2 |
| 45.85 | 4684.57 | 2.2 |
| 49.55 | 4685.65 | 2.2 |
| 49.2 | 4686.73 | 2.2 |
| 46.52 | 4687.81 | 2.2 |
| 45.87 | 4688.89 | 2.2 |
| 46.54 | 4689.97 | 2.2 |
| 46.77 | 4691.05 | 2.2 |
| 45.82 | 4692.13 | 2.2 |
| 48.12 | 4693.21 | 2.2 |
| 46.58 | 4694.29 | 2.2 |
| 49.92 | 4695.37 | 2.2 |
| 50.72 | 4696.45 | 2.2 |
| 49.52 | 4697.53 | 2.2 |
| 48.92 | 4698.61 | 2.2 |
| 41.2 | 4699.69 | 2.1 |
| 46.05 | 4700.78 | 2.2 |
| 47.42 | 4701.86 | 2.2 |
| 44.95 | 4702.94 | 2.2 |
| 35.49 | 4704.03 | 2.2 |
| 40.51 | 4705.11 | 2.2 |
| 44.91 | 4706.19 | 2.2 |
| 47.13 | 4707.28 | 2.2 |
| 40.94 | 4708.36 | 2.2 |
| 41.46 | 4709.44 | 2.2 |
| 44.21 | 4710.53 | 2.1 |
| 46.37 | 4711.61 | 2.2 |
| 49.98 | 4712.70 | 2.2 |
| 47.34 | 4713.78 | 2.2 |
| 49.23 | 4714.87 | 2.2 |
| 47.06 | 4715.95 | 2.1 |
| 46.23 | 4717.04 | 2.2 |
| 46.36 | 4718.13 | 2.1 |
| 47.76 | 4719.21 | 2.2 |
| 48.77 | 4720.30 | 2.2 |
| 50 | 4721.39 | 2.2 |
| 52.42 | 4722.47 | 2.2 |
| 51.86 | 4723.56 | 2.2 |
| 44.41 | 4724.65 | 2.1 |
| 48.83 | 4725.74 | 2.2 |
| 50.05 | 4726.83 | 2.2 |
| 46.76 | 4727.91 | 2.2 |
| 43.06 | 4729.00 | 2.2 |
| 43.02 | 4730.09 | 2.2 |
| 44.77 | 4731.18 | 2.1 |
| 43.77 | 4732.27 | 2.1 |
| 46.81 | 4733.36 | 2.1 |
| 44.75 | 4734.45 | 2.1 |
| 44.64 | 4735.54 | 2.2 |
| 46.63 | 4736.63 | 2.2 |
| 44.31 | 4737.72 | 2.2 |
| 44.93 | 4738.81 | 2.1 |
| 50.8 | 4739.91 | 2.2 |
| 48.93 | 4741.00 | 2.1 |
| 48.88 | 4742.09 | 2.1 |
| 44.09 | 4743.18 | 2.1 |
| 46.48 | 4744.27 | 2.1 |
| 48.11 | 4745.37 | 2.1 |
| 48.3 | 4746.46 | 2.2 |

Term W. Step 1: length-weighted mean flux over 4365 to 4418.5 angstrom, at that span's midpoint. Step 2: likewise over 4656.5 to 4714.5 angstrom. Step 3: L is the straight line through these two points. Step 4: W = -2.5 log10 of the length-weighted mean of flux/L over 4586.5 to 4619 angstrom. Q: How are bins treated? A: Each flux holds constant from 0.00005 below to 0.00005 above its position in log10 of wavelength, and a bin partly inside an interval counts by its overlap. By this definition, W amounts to -0.10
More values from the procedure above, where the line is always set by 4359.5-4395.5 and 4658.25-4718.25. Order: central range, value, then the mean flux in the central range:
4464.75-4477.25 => -0.09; 41.9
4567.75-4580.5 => -0.12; 47.1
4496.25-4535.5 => -0.09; 43.5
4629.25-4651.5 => -0.05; 46.5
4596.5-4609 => -0.08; 46.2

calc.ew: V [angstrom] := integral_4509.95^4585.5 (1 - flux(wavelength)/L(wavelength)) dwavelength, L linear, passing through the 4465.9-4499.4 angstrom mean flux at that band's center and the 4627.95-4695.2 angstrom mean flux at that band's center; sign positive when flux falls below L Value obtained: -1.52 angstrom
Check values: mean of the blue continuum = 41.9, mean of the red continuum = 46.4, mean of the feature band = 44.4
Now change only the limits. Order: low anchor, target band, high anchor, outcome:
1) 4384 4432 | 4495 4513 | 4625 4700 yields -2.8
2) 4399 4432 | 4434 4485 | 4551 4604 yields -1.6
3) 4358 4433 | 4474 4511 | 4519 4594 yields -2.7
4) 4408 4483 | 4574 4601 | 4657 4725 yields -1.8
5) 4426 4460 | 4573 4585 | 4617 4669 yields -0.4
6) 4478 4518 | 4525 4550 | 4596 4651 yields 2.3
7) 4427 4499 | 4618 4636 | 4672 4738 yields -1.7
